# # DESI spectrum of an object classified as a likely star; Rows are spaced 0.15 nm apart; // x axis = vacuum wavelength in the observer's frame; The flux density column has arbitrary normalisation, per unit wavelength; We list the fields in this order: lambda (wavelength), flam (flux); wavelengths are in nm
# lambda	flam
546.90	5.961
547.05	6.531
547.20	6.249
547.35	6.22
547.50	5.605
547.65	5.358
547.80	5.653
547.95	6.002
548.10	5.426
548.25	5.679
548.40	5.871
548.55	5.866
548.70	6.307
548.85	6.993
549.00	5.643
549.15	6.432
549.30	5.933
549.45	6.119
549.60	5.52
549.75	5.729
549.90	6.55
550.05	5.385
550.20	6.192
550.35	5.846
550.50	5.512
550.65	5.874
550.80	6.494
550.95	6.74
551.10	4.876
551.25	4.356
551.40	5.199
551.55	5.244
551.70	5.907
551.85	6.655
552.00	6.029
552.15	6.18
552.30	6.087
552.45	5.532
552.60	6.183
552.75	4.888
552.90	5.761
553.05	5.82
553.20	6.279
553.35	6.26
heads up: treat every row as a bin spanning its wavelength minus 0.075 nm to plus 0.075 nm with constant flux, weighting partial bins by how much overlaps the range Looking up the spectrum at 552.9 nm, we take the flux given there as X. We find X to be 5.761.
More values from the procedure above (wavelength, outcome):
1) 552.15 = 6.18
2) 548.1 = 5.426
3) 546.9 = 5.961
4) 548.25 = 5.679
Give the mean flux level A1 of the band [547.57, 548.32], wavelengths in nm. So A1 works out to 5.62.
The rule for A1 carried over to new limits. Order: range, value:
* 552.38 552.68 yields 5.85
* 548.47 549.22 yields 6.24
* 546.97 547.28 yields 6.38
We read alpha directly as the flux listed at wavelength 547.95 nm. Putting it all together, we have 6.002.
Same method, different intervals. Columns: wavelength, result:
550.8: 6.494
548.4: 5.871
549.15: 6.432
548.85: 6.993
